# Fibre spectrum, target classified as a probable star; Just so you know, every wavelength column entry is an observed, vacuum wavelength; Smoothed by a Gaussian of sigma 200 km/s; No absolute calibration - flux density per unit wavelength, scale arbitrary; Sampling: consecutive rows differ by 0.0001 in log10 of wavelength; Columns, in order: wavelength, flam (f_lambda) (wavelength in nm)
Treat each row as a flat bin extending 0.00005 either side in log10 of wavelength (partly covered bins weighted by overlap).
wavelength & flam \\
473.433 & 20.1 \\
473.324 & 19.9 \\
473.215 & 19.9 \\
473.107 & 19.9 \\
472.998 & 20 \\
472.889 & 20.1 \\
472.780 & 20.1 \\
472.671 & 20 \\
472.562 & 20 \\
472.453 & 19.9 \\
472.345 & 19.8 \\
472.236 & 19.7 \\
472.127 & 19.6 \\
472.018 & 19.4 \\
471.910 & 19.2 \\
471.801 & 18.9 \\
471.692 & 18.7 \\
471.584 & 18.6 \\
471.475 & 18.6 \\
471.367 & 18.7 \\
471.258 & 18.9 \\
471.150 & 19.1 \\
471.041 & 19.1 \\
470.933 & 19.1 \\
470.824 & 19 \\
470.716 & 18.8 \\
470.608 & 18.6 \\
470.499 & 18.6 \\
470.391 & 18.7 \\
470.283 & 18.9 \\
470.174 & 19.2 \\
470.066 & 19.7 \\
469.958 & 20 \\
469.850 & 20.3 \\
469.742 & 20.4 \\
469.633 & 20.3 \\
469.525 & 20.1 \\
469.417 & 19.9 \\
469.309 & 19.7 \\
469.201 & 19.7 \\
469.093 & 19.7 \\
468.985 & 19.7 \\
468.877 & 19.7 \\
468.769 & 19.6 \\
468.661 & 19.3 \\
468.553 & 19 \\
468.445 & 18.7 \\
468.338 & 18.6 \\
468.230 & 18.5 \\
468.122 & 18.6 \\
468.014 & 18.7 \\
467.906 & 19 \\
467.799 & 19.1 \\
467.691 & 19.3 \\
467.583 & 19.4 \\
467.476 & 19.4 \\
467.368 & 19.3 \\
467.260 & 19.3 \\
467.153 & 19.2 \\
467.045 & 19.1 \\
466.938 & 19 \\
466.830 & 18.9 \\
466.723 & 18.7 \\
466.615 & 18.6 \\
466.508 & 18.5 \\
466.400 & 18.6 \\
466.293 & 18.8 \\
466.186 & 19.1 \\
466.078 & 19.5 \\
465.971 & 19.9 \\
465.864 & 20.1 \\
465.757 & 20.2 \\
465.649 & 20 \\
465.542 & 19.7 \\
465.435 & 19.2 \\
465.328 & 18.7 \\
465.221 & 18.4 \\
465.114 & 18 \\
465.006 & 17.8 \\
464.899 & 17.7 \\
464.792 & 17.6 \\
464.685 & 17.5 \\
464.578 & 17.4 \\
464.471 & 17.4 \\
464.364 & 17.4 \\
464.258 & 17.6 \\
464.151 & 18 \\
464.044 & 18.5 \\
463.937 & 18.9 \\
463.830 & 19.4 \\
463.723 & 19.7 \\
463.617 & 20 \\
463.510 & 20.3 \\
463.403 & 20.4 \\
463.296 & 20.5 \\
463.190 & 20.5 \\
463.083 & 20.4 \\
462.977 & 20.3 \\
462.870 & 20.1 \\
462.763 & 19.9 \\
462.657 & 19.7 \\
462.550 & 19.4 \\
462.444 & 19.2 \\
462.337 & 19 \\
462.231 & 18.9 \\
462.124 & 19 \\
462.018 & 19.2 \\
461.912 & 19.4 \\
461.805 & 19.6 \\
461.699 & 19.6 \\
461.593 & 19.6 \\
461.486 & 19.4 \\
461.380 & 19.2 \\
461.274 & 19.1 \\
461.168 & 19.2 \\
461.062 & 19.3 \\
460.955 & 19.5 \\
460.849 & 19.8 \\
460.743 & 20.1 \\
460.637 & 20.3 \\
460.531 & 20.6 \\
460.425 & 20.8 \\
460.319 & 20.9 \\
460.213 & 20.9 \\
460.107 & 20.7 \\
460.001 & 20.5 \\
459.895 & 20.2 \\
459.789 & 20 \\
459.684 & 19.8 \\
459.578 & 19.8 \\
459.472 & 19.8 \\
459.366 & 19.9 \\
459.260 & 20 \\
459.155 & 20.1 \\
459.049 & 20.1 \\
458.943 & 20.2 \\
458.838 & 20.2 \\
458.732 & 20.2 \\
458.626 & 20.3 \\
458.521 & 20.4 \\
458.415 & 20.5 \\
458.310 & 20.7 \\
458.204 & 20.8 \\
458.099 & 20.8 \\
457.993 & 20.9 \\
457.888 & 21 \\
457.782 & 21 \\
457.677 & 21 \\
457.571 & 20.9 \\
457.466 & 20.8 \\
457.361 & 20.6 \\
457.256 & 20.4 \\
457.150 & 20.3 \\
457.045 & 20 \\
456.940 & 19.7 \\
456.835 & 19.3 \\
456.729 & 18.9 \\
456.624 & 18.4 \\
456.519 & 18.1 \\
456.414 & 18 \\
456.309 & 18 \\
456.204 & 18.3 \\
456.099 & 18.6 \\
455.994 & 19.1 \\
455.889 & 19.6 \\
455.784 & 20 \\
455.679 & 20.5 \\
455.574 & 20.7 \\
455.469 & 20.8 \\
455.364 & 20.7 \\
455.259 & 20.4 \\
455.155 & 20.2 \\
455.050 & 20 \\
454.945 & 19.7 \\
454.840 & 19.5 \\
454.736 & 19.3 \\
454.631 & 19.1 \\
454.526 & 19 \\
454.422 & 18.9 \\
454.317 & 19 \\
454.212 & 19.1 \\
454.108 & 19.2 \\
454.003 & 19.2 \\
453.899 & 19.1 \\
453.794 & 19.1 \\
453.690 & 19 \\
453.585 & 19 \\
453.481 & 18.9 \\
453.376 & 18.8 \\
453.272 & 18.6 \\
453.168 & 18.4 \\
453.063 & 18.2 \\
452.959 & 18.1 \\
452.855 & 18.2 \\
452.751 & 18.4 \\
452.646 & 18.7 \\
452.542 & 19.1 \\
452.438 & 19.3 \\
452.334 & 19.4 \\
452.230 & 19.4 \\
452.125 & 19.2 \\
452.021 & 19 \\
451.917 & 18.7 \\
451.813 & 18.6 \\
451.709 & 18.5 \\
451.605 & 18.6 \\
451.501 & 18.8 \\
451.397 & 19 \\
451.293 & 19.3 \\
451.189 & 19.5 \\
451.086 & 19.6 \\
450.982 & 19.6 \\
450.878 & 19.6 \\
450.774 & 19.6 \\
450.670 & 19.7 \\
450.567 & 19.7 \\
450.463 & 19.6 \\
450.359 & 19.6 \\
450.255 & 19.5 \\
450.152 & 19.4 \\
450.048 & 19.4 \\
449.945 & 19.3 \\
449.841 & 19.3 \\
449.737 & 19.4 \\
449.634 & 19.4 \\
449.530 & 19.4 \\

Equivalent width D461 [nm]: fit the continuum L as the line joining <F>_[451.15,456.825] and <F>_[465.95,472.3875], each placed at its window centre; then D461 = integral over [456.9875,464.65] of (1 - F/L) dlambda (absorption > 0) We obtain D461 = -0.29 nm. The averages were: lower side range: 19.1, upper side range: 19.2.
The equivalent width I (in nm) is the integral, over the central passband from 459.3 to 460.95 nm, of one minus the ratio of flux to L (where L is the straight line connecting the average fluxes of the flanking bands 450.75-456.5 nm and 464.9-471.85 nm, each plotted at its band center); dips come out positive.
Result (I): -0.094 nm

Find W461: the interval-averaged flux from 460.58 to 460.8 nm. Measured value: 20.2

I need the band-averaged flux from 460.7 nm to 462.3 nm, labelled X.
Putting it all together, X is 19.4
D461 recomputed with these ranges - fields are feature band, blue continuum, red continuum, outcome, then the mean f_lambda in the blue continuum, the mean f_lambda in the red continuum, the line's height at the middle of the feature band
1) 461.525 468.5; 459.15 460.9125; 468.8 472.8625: 0.28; 20.3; 19.4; 19.9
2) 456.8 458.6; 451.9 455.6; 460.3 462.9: -0.11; 19.2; 19.6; 19.4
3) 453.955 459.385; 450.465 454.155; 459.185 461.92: -0.10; 19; 19.9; 19.5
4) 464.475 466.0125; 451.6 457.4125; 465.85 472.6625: 0.04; 19.2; 19.2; 19.2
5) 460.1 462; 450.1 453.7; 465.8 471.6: -0.07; 19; 19.2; 19.1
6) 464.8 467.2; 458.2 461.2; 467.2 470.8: 0.08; 20.2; 19.3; 19.6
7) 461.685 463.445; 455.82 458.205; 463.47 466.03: -0.06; 19.7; 18.7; 19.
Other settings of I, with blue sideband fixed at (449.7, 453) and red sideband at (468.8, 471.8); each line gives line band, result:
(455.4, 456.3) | -0.02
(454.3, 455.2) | -0.01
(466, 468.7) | 0.04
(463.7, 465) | 0.08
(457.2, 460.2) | -0.19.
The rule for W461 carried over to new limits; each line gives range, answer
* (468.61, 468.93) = 19.5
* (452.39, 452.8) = 18.9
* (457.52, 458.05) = 20.9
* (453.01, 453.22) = 18.3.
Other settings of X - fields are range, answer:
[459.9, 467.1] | 19.3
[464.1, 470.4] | 19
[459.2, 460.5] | 20.3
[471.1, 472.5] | 19.2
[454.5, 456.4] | 19.6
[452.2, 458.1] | 19.4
